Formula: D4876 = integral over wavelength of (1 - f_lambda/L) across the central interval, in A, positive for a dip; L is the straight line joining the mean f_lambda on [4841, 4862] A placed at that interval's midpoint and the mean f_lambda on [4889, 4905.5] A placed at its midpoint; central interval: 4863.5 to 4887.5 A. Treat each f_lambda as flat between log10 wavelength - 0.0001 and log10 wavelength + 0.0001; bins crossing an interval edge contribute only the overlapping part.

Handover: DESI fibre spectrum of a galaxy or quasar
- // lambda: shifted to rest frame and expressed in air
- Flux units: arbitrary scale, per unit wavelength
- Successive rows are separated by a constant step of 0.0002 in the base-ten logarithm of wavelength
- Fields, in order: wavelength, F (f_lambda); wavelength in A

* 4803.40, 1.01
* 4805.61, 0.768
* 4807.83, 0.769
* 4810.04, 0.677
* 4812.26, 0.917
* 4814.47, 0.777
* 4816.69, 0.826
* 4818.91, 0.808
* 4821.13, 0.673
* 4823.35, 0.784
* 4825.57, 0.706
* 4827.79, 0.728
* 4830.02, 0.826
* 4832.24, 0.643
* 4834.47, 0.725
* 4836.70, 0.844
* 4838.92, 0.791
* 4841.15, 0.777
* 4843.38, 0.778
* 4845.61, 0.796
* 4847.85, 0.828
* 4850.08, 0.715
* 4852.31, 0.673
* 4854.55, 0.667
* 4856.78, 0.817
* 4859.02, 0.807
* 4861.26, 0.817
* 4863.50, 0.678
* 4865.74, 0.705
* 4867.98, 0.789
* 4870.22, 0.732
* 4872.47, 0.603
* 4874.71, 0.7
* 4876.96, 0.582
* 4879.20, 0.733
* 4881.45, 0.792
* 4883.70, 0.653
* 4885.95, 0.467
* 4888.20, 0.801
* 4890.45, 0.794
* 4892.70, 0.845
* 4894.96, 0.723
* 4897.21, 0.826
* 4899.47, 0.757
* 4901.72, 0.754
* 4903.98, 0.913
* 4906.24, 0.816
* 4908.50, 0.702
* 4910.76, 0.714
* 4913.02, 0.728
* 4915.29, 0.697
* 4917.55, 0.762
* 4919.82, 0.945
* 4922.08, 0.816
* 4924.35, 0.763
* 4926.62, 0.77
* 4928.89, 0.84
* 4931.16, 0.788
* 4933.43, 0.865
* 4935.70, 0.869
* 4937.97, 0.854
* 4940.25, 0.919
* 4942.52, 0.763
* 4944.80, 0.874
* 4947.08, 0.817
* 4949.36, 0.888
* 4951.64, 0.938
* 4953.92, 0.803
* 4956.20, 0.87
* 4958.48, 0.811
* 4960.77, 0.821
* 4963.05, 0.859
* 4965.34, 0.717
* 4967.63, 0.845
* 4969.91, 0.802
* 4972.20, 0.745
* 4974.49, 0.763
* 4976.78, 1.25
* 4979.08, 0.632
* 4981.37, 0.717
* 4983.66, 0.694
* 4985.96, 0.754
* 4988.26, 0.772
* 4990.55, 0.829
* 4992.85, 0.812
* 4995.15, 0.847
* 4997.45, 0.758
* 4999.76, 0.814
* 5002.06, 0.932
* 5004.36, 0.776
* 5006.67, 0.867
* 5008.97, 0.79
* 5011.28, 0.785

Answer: 3.3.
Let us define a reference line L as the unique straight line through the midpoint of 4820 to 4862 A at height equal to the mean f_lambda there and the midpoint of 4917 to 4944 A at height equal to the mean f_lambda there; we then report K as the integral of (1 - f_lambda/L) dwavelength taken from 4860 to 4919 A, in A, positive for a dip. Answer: 4.6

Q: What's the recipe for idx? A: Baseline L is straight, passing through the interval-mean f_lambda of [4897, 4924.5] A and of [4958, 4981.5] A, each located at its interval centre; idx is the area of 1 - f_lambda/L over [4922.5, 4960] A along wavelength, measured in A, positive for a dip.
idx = -1.7 A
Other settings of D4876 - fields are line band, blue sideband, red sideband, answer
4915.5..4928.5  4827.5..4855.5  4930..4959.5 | 0.39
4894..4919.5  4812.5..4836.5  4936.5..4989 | 0.89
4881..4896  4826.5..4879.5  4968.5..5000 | 0.67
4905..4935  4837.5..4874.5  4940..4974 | 0.45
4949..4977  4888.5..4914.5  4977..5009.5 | -1.73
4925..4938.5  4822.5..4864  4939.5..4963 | 0.10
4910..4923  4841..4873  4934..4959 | 0.66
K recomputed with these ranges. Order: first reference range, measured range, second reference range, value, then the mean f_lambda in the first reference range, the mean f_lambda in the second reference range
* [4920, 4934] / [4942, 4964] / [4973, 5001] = -1.0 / 0.814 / 0.803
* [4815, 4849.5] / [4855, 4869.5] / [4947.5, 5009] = 0.3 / 0.768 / 0.819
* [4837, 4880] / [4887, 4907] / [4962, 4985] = -1.1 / 0.738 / 0.802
